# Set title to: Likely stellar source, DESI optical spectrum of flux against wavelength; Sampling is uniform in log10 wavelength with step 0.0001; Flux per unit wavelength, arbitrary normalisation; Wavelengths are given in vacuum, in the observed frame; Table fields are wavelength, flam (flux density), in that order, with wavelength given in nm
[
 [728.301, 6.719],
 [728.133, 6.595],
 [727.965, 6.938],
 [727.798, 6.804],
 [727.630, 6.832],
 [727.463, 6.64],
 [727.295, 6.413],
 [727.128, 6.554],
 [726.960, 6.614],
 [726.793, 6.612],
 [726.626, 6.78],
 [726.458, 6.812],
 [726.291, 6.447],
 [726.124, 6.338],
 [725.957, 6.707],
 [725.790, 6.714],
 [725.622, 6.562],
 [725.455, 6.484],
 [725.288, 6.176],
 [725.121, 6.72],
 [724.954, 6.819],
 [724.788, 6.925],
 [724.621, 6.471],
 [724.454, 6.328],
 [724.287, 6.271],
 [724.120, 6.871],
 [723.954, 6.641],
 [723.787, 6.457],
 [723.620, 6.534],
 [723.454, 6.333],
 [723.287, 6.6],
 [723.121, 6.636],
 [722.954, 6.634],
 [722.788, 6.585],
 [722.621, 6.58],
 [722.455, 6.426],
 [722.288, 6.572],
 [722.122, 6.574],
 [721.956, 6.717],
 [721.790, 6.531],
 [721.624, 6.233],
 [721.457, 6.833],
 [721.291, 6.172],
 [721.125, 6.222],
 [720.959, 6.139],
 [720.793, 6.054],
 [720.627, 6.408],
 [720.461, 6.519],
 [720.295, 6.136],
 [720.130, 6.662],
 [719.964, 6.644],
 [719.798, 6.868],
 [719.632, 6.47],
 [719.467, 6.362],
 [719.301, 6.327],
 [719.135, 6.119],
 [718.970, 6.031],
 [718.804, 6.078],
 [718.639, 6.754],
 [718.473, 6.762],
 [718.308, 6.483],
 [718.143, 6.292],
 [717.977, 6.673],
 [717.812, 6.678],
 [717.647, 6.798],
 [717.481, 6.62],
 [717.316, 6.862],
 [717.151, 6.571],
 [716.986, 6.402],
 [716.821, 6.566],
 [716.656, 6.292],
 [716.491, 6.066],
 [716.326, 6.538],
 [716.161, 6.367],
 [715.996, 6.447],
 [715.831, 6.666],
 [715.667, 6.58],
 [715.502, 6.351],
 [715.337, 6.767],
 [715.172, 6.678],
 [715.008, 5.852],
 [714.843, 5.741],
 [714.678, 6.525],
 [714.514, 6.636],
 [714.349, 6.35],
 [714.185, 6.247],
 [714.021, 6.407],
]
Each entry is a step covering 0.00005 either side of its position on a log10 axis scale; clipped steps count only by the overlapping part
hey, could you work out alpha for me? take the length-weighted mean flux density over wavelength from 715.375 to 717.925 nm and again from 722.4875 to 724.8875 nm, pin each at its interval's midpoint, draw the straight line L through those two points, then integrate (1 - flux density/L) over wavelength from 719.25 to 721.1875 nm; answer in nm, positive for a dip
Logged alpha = 0.04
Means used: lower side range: 6.53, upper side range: 6.56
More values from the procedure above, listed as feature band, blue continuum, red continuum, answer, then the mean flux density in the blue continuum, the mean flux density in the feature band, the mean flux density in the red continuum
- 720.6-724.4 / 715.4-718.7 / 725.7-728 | 0.070 nm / 6.54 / 6.48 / 6.65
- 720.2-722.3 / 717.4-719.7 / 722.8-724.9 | 0.040 nm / 6.46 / 6.39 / 6.57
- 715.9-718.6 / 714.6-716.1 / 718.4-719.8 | -0.058 nm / 6.4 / 6.53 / 6.39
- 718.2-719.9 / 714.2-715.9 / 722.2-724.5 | 0.011 nm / 6.41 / 6.43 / 6.54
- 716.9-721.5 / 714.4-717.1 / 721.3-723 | 0.017 nm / 6.41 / 6.46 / 6.55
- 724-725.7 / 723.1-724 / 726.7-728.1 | 0.002 nm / 6.52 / 6.57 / 6.68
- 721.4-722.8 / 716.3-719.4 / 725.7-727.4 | -0.005 nm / 6.47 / 6.55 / 6.6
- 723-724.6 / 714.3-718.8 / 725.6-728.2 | 0.020 nm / 6.49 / 6.52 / 6.65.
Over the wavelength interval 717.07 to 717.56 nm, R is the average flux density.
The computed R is 6.69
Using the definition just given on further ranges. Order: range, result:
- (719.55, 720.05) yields 6.65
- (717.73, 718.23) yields 6.55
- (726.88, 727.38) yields 6.52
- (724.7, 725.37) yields 6.67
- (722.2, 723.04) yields 6.55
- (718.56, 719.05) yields 6.29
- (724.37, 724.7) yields 6.39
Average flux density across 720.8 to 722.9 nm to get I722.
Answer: 6.45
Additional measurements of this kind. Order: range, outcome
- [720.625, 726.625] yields 6.52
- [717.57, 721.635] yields 6.43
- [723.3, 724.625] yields 6.49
